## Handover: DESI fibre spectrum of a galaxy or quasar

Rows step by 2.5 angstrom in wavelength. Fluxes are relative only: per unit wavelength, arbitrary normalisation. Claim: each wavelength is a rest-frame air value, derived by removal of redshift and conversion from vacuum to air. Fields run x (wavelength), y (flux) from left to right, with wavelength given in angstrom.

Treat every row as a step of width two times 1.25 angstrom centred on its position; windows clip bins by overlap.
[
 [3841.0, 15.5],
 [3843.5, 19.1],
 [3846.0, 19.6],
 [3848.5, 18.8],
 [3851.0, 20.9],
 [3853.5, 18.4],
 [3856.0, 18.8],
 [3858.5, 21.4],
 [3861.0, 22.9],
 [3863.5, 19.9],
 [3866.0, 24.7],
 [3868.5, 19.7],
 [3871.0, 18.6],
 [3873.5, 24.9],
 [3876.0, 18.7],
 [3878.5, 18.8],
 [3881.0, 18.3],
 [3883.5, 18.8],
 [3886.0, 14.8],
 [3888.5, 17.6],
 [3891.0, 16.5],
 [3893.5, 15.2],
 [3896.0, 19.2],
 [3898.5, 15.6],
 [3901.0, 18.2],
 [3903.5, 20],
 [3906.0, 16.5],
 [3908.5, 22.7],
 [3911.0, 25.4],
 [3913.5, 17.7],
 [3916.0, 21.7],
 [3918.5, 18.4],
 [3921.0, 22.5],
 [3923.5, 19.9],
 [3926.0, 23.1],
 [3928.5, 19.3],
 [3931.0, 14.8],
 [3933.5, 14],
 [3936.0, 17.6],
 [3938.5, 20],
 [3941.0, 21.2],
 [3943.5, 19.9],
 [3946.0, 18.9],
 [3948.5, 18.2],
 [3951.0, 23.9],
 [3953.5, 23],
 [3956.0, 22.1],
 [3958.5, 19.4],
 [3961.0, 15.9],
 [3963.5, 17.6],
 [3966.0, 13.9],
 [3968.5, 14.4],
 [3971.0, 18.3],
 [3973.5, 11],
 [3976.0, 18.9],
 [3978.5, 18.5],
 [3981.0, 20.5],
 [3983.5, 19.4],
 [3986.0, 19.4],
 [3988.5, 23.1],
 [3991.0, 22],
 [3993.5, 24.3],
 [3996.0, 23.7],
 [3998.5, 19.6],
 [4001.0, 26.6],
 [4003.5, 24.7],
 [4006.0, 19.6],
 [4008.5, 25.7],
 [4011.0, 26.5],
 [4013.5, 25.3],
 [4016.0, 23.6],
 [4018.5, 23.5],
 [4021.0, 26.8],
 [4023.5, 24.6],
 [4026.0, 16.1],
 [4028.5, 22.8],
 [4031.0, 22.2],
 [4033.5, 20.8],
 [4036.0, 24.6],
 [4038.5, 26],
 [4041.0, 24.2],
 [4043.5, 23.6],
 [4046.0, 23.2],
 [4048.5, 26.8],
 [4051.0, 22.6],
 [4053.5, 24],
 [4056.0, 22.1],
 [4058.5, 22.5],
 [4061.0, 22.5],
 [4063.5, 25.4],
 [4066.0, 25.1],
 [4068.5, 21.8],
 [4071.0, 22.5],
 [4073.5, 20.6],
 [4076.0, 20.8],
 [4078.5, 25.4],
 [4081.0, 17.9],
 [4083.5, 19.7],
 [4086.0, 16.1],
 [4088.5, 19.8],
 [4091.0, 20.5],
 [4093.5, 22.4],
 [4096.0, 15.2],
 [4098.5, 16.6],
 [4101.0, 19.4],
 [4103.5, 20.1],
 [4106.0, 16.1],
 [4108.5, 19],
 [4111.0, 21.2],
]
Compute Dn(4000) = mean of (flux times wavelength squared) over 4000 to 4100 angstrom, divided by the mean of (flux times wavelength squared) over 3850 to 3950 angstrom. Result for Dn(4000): 1.3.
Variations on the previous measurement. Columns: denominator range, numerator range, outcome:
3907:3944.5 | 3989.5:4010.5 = 1.22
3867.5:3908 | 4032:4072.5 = 1.40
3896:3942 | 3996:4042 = 1.28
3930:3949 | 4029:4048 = 1.37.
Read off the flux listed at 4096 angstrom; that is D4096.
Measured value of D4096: 15.2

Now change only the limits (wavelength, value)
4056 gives 22.1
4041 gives 24.2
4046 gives 23.2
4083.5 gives 19.7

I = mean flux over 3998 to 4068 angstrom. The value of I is 23.6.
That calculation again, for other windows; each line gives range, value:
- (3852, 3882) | 20.4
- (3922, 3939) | 18.4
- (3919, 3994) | 19.1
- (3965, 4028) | 21.2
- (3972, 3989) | 18.5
